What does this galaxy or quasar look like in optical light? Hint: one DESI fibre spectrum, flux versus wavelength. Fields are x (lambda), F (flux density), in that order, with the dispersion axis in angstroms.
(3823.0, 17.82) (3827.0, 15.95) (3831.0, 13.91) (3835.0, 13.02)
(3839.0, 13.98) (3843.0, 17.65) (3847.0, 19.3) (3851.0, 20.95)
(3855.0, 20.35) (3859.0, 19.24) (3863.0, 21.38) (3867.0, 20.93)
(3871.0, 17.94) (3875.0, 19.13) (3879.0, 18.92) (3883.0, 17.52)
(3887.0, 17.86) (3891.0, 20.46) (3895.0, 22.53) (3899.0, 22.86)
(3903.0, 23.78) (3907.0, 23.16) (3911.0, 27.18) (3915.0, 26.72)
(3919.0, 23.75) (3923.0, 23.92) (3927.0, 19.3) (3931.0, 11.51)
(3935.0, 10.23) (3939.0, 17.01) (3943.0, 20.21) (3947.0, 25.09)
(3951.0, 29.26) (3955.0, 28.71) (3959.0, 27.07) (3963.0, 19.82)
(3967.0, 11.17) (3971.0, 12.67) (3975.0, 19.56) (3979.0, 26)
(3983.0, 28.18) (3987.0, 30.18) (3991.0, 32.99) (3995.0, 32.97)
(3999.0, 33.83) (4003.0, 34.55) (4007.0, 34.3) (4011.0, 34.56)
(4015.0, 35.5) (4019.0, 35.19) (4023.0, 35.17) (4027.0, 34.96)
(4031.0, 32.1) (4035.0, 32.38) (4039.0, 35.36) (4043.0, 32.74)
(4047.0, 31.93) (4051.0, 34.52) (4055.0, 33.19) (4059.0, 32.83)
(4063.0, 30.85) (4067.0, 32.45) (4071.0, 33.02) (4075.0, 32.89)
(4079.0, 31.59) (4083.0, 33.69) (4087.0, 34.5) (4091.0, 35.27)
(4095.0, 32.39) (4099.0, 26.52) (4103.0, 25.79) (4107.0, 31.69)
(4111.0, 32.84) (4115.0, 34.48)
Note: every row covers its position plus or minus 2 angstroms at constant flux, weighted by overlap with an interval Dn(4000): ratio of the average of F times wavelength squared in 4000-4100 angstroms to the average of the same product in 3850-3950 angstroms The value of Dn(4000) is 1.7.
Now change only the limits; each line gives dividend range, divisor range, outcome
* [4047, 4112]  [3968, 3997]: 1.32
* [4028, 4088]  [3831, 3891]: 1.98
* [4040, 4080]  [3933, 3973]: 1.71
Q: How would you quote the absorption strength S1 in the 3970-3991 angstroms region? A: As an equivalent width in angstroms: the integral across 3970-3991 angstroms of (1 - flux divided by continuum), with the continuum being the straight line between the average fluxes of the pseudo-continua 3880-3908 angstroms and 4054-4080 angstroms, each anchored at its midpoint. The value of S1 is 1.61 angstroms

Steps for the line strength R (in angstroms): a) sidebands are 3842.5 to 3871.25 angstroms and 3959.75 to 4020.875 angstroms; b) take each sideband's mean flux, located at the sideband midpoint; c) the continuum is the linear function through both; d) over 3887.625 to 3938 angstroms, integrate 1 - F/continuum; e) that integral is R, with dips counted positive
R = 4.6 angstroms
